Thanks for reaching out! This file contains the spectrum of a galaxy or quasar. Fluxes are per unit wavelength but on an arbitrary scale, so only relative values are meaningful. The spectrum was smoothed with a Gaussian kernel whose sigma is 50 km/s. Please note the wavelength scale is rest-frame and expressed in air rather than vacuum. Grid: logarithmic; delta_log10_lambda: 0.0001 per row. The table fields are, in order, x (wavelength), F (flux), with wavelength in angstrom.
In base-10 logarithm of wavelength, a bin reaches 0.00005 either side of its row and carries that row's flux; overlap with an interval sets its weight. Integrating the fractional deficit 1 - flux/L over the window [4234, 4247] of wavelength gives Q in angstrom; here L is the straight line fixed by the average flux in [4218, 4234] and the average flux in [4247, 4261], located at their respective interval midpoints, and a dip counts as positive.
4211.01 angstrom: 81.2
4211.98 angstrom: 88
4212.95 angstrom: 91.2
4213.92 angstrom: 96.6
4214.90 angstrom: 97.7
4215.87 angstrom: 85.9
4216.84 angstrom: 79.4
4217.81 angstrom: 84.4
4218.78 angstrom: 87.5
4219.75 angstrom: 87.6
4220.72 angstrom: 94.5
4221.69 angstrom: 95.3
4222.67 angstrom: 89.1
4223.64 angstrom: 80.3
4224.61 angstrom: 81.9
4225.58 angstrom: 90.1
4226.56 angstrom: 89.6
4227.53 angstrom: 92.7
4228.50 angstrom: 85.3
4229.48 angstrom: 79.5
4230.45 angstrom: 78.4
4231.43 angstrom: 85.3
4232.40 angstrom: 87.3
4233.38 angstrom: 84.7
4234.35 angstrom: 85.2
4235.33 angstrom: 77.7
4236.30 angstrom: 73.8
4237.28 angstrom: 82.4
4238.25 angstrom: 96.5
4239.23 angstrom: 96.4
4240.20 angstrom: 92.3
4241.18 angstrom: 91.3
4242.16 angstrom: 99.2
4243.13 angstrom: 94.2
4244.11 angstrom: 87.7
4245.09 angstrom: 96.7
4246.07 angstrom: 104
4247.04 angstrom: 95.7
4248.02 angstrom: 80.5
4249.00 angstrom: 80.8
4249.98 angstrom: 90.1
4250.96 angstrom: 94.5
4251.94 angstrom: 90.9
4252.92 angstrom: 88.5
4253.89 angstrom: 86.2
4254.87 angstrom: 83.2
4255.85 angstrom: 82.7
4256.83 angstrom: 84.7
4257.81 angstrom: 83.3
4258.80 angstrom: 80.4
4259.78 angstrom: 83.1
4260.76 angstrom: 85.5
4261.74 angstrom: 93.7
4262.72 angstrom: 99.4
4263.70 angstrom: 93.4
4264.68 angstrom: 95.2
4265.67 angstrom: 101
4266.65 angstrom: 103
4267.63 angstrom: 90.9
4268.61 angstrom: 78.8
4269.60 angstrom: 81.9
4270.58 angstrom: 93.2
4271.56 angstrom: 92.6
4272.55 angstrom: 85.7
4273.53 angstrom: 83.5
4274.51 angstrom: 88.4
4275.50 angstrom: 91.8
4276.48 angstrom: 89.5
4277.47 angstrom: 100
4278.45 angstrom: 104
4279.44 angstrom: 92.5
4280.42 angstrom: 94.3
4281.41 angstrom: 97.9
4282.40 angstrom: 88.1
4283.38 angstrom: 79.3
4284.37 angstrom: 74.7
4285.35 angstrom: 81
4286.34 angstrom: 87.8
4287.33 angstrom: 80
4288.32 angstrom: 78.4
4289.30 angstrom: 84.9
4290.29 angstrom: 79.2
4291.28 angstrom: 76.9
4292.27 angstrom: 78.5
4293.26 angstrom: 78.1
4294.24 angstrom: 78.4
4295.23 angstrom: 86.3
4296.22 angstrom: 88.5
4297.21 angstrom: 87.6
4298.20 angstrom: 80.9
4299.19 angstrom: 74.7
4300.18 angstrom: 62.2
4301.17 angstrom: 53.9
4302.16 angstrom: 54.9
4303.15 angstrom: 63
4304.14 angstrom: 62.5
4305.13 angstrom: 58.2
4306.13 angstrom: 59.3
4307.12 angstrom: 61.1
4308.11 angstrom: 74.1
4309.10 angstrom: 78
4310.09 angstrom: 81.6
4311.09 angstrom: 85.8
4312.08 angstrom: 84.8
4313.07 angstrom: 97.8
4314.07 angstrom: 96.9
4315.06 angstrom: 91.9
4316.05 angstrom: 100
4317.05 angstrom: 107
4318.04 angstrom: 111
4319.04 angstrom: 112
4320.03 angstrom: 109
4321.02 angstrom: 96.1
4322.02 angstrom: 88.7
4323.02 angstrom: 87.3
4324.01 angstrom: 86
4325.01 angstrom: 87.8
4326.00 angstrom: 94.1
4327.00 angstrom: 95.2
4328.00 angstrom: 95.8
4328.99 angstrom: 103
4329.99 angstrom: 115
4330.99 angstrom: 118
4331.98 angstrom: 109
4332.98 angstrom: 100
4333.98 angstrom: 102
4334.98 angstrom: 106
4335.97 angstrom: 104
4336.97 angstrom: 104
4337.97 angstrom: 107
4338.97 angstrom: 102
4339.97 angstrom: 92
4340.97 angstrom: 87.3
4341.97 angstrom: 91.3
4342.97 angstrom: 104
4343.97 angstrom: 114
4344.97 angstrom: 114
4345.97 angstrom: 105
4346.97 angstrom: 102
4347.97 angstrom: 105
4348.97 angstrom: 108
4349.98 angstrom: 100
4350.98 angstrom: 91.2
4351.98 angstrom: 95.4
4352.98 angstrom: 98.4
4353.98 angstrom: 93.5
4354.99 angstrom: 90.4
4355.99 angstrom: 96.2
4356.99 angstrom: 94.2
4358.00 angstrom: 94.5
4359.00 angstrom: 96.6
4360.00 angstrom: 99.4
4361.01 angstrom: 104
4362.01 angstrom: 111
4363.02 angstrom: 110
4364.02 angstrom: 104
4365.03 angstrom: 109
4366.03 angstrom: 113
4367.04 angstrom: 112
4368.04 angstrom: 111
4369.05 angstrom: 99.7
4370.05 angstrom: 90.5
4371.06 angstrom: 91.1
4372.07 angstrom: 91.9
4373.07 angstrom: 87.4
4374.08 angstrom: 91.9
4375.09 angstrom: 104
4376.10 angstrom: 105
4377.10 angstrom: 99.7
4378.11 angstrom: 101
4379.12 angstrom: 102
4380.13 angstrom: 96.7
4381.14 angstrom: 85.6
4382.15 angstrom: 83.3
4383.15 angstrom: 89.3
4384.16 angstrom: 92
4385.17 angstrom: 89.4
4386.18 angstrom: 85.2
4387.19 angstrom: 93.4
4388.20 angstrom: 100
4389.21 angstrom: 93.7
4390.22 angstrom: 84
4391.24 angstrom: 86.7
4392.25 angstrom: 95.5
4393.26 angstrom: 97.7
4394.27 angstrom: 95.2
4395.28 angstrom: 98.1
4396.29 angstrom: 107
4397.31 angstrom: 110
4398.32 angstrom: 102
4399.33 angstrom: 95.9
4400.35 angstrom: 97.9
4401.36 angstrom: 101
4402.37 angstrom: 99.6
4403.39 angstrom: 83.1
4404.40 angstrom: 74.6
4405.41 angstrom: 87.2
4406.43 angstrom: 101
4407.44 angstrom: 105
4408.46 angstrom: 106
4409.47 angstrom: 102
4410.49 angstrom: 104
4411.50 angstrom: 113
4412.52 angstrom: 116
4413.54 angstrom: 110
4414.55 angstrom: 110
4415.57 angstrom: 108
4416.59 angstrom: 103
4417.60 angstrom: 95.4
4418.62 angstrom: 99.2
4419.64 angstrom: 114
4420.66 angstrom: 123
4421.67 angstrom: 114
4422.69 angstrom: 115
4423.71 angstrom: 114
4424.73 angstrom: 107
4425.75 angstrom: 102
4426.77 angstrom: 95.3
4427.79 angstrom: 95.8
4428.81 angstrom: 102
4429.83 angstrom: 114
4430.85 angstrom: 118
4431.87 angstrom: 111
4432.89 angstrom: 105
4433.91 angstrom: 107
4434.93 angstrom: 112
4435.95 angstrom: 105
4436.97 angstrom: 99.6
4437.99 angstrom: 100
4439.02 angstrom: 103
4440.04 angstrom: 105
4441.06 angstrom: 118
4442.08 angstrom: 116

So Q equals -0.7 angstrom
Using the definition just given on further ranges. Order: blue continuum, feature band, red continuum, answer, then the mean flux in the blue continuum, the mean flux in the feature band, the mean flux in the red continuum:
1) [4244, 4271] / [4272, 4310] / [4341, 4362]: 5.6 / 89.6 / 79.4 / 99.8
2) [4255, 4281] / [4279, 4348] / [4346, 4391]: 3.2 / 90.4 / 89.5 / 97.6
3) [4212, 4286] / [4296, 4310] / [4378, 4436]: 3.7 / 88.9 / 68.5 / 101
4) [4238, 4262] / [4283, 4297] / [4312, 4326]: 1.9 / 89.6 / 81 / 97.2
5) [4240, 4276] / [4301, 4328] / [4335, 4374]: 3.2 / 89.9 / 85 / 101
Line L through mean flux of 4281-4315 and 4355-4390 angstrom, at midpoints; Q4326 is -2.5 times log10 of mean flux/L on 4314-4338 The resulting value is -0.19 mag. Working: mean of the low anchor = 77.6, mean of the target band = 101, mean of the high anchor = 97.7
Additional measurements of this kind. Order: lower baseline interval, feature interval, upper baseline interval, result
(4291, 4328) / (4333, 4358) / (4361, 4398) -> -0.11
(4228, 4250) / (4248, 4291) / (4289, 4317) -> -0.07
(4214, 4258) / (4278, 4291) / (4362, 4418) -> 0.06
